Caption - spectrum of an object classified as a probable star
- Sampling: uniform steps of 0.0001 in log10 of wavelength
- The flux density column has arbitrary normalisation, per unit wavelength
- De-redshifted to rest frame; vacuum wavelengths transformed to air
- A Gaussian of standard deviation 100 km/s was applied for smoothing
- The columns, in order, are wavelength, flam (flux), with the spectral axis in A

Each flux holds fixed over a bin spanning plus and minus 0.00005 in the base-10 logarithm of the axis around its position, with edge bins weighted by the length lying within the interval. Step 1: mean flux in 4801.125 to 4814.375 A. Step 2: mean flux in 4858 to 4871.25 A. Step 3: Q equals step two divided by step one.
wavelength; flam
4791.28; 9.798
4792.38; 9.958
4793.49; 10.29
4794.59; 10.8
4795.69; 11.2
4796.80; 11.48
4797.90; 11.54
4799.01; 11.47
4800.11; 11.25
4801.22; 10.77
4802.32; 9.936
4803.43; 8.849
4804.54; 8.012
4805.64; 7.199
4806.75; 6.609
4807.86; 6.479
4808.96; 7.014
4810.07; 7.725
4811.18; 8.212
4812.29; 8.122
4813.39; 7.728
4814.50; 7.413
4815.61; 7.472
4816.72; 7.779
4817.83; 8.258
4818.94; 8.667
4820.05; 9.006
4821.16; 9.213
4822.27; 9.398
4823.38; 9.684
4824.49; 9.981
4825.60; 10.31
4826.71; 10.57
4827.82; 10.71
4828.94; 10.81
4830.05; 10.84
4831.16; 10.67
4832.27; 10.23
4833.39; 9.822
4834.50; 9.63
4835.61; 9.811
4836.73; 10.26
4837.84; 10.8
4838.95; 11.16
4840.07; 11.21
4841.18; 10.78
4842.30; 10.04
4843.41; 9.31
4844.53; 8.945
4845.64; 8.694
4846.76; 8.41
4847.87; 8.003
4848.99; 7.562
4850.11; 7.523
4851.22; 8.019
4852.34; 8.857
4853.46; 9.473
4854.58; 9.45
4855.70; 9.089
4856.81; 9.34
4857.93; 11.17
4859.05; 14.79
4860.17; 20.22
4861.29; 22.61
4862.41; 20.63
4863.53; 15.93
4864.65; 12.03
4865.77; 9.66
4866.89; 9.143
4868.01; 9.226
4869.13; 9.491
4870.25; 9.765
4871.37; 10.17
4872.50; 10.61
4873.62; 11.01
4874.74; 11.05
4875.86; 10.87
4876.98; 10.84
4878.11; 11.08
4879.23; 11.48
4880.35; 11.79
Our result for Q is 1.7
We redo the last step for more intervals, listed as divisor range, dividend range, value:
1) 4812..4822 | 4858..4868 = 1.83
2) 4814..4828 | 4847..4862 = 1.24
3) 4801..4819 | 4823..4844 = 1.30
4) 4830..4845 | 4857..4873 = 1.29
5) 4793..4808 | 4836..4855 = 0.95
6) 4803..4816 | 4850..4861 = 1.48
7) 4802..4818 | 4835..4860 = 1.27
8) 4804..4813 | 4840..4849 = 1.24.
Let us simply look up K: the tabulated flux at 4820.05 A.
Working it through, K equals 9.006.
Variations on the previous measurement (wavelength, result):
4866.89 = 9.143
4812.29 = 8.122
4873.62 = 11.01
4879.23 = 11.48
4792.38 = 9.958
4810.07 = 7.725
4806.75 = 6.609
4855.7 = 9.089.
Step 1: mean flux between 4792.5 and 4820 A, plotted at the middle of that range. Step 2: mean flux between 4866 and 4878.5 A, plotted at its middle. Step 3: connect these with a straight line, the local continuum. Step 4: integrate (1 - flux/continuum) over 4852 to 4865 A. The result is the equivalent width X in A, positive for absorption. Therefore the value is -4.8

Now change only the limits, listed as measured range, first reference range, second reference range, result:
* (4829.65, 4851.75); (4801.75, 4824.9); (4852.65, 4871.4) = 2.0 A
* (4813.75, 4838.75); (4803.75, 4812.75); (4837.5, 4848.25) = -2.7 A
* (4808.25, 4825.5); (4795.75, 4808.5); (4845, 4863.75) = 2.9 A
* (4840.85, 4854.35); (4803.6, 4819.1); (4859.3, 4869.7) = 3.7 A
